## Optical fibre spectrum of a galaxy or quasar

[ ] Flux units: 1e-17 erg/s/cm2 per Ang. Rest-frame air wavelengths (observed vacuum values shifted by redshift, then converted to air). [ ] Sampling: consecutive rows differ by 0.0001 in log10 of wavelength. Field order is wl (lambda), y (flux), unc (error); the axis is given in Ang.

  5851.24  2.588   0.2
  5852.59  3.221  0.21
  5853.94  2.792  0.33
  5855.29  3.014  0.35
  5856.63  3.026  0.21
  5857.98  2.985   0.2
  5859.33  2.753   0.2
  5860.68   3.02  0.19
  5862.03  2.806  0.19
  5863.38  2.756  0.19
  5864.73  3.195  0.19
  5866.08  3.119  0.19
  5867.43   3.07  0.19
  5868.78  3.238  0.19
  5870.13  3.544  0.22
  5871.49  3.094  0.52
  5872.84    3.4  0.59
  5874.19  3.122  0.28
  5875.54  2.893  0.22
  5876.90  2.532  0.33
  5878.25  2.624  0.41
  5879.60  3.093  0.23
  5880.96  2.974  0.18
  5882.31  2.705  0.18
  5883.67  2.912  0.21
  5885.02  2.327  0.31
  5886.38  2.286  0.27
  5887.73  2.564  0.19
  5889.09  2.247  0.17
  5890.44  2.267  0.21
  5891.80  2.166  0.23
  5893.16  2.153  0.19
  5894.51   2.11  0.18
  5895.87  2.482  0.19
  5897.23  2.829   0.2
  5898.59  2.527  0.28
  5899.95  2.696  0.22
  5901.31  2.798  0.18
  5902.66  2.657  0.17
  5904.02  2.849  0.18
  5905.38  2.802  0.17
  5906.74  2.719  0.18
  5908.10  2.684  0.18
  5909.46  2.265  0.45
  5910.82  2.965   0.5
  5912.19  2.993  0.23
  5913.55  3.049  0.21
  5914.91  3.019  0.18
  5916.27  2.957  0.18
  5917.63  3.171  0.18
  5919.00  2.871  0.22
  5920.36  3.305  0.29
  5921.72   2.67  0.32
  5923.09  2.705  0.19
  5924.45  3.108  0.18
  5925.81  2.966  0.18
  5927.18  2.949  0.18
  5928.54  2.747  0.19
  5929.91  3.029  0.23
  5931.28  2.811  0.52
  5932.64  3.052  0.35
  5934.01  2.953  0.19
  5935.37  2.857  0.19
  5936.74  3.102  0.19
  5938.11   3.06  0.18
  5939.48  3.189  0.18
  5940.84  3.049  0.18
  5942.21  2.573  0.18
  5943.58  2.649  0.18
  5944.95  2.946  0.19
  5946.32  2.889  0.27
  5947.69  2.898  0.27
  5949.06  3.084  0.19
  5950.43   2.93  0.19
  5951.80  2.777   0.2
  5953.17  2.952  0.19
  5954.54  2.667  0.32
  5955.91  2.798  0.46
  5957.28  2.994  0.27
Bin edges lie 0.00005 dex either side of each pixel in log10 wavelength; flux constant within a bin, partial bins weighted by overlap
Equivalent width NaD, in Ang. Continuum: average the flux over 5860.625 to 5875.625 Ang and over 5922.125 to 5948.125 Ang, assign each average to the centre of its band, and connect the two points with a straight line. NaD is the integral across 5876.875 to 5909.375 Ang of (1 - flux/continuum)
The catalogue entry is 5.0 Ang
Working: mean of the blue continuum 3.12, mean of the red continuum 2.92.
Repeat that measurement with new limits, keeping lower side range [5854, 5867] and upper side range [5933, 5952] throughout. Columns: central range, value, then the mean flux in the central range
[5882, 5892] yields 1.7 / 2.44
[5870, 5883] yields -0.1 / 2.97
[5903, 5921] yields 0.3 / 2.89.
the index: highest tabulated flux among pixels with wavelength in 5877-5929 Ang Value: 3.305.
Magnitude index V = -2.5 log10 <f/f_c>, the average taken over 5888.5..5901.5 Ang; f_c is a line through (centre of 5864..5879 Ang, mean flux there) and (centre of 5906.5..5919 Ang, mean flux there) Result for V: 0.22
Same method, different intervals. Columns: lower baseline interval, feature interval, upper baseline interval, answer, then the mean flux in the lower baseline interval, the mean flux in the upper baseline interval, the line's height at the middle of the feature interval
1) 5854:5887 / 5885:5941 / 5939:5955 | 0.054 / 2.94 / 2.88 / 2.91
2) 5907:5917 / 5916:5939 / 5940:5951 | -0.037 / 2.84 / 2.88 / 2.86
